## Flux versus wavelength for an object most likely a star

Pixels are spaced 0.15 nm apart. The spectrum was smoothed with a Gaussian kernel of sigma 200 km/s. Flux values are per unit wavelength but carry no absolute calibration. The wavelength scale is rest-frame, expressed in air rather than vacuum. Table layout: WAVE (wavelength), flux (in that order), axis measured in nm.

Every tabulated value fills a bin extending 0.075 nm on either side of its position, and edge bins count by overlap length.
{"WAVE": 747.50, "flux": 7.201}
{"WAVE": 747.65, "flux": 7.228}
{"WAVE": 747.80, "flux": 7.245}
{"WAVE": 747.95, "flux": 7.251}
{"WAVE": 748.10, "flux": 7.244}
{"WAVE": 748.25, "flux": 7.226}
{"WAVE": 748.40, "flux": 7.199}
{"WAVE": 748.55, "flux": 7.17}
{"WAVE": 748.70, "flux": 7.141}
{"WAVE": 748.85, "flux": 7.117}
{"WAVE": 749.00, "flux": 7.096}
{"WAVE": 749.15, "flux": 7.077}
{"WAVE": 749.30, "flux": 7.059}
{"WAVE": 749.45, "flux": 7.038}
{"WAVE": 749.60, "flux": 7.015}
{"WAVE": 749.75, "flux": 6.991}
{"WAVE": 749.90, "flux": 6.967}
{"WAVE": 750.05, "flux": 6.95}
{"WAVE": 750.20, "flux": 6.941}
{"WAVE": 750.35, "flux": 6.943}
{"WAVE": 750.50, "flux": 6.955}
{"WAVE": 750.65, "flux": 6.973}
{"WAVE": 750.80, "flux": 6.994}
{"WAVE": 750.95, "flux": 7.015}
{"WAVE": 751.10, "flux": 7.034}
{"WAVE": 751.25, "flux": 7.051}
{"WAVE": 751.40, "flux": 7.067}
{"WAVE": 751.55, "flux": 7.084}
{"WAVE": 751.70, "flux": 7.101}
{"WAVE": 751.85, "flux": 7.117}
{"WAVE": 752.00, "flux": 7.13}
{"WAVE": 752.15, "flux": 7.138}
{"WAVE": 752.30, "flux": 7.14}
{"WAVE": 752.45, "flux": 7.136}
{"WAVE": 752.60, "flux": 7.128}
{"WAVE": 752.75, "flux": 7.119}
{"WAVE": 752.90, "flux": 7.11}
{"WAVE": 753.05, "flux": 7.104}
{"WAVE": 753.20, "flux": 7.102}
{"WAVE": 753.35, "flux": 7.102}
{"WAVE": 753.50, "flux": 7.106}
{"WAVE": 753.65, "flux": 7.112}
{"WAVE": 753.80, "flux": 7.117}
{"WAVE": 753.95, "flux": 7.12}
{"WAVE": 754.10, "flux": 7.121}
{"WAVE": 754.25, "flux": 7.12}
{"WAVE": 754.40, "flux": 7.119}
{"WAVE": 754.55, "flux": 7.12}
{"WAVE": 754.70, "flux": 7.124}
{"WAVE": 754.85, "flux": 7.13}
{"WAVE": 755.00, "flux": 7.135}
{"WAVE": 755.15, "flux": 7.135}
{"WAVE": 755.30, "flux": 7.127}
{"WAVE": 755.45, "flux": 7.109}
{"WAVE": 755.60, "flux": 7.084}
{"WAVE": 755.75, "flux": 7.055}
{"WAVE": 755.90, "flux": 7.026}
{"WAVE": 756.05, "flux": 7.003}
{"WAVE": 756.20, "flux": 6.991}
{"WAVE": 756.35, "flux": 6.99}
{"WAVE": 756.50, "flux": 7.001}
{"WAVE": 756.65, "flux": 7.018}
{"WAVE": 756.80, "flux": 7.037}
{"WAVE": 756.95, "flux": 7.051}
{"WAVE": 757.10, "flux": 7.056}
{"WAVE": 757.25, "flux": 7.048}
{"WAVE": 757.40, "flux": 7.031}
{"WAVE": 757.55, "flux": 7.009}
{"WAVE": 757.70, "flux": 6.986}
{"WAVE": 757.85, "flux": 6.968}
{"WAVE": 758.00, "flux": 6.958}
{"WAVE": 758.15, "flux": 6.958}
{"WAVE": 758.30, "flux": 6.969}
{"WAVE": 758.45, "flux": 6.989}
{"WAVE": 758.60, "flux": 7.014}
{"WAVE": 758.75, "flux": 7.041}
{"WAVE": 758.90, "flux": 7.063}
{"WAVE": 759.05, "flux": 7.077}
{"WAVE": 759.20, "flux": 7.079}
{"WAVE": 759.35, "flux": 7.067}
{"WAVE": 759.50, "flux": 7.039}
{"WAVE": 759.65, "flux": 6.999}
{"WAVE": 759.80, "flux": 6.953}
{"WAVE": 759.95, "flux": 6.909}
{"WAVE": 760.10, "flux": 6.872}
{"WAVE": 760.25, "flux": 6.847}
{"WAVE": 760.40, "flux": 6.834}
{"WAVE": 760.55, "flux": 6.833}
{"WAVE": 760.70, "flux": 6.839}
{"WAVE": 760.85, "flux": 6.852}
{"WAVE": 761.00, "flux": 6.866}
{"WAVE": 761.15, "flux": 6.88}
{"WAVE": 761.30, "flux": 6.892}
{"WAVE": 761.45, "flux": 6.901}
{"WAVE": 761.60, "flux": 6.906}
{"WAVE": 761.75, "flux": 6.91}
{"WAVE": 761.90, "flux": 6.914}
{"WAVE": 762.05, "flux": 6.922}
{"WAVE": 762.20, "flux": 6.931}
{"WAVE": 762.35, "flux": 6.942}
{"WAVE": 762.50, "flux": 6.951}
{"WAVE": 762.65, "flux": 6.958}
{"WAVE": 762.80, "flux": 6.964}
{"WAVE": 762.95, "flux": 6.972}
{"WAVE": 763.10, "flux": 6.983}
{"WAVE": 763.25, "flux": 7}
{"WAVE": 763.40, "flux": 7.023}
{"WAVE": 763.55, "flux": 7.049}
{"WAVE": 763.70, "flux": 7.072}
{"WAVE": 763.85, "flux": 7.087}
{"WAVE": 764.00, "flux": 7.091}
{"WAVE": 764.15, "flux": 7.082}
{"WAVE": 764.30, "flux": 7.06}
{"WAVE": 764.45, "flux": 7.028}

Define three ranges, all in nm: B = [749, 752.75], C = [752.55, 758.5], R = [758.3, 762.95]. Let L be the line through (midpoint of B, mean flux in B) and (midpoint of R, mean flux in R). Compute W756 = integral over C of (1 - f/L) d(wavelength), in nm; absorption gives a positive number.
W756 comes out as -0.06 nm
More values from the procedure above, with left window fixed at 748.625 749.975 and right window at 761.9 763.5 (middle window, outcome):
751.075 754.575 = -0.04 nm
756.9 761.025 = 0.01 nm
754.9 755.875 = -0.01 nm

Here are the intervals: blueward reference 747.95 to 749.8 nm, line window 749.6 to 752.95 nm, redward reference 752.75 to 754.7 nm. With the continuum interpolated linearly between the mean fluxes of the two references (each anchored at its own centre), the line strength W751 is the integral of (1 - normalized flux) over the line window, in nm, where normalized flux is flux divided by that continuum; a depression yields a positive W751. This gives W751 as 0.03 nm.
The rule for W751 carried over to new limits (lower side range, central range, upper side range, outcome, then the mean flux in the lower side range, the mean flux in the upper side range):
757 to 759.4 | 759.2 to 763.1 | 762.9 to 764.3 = 0.06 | 7.02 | 7.04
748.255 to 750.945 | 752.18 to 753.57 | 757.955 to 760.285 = -0.02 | 7.04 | 6.99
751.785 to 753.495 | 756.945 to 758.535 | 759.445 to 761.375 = -0.01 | 7.12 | 6.89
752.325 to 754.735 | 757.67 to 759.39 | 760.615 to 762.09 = -0.01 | 7.12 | 6.89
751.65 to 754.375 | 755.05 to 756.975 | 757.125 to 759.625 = 0.00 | 7.12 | 7.02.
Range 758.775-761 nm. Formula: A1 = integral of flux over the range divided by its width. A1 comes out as 6.95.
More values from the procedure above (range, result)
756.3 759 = 7.01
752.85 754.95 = 7.12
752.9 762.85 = 7.01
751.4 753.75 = 7.11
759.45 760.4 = 6.93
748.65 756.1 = 7.08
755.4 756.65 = 7.03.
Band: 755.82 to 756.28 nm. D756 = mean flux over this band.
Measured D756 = 7.01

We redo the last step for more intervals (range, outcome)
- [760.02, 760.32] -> 6.86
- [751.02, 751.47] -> 7.05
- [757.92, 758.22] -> 6.96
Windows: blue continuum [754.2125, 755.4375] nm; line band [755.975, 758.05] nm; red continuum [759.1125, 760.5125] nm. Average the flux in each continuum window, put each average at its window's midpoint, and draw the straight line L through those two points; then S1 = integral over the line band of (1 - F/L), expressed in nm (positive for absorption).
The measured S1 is 0.01 nm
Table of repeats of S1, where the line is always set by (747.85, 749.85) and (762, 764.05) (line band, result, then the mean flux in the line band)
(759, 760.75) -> 0.020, 6.95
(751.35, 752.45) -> -0.003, 7.11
